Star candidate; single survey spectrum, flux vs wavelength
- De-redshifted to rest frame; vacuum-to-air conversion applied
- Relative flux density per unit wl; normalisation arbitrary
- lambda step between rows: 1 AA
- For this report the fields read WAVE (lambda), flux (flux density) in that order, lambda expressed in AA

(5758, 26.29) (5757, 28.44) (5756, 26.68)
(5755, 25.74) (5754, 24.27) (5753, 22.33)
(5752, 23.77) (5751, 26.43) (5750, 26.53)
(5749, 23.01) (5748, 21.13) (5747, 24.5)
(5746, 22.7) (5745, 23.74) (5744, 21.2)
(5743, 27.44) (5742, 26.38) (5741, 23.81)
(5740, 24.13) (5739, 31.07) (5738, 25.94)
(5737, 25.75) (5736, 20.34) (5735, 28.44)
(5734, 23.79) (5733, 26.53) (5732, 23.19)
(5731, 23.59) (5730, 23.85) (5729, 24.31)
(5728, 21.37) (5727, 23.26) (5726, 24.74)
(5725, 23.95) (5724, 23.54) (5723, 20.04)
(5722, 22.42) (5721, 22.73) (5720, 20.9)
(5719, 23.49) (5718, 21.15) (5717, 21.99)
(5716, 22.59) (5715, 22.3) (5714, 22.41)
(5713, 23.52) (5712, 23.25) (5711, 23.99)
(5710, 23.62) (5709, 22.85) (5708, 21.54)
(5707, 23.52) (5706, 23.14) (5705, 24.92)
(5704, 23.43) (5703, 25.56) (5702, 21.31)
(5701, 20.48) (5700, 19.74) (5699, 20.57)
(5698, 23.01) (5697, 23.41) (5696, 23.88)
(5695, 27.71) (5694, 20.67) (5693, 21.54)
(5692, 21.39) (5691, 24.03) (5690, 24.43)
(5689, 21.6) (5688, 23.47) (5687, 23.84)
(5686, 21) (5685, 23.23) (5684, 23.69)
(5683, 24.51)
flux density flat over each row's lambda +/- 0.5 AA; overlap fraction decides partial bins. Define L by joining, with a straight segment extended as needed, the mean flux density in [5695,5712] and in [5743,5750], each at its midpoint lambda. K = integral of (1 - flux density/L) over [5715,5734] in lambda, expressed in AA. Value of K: 0.1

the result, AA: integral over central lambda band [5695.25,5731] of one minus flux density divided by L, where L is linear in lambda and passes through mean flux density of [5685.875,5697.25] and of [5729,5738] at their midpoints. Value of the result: 1.5 AA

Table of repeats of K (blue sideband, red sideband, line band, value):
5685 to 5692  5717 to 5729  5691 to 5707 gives 0.0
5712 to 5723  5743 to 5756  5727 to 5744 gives -1.1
